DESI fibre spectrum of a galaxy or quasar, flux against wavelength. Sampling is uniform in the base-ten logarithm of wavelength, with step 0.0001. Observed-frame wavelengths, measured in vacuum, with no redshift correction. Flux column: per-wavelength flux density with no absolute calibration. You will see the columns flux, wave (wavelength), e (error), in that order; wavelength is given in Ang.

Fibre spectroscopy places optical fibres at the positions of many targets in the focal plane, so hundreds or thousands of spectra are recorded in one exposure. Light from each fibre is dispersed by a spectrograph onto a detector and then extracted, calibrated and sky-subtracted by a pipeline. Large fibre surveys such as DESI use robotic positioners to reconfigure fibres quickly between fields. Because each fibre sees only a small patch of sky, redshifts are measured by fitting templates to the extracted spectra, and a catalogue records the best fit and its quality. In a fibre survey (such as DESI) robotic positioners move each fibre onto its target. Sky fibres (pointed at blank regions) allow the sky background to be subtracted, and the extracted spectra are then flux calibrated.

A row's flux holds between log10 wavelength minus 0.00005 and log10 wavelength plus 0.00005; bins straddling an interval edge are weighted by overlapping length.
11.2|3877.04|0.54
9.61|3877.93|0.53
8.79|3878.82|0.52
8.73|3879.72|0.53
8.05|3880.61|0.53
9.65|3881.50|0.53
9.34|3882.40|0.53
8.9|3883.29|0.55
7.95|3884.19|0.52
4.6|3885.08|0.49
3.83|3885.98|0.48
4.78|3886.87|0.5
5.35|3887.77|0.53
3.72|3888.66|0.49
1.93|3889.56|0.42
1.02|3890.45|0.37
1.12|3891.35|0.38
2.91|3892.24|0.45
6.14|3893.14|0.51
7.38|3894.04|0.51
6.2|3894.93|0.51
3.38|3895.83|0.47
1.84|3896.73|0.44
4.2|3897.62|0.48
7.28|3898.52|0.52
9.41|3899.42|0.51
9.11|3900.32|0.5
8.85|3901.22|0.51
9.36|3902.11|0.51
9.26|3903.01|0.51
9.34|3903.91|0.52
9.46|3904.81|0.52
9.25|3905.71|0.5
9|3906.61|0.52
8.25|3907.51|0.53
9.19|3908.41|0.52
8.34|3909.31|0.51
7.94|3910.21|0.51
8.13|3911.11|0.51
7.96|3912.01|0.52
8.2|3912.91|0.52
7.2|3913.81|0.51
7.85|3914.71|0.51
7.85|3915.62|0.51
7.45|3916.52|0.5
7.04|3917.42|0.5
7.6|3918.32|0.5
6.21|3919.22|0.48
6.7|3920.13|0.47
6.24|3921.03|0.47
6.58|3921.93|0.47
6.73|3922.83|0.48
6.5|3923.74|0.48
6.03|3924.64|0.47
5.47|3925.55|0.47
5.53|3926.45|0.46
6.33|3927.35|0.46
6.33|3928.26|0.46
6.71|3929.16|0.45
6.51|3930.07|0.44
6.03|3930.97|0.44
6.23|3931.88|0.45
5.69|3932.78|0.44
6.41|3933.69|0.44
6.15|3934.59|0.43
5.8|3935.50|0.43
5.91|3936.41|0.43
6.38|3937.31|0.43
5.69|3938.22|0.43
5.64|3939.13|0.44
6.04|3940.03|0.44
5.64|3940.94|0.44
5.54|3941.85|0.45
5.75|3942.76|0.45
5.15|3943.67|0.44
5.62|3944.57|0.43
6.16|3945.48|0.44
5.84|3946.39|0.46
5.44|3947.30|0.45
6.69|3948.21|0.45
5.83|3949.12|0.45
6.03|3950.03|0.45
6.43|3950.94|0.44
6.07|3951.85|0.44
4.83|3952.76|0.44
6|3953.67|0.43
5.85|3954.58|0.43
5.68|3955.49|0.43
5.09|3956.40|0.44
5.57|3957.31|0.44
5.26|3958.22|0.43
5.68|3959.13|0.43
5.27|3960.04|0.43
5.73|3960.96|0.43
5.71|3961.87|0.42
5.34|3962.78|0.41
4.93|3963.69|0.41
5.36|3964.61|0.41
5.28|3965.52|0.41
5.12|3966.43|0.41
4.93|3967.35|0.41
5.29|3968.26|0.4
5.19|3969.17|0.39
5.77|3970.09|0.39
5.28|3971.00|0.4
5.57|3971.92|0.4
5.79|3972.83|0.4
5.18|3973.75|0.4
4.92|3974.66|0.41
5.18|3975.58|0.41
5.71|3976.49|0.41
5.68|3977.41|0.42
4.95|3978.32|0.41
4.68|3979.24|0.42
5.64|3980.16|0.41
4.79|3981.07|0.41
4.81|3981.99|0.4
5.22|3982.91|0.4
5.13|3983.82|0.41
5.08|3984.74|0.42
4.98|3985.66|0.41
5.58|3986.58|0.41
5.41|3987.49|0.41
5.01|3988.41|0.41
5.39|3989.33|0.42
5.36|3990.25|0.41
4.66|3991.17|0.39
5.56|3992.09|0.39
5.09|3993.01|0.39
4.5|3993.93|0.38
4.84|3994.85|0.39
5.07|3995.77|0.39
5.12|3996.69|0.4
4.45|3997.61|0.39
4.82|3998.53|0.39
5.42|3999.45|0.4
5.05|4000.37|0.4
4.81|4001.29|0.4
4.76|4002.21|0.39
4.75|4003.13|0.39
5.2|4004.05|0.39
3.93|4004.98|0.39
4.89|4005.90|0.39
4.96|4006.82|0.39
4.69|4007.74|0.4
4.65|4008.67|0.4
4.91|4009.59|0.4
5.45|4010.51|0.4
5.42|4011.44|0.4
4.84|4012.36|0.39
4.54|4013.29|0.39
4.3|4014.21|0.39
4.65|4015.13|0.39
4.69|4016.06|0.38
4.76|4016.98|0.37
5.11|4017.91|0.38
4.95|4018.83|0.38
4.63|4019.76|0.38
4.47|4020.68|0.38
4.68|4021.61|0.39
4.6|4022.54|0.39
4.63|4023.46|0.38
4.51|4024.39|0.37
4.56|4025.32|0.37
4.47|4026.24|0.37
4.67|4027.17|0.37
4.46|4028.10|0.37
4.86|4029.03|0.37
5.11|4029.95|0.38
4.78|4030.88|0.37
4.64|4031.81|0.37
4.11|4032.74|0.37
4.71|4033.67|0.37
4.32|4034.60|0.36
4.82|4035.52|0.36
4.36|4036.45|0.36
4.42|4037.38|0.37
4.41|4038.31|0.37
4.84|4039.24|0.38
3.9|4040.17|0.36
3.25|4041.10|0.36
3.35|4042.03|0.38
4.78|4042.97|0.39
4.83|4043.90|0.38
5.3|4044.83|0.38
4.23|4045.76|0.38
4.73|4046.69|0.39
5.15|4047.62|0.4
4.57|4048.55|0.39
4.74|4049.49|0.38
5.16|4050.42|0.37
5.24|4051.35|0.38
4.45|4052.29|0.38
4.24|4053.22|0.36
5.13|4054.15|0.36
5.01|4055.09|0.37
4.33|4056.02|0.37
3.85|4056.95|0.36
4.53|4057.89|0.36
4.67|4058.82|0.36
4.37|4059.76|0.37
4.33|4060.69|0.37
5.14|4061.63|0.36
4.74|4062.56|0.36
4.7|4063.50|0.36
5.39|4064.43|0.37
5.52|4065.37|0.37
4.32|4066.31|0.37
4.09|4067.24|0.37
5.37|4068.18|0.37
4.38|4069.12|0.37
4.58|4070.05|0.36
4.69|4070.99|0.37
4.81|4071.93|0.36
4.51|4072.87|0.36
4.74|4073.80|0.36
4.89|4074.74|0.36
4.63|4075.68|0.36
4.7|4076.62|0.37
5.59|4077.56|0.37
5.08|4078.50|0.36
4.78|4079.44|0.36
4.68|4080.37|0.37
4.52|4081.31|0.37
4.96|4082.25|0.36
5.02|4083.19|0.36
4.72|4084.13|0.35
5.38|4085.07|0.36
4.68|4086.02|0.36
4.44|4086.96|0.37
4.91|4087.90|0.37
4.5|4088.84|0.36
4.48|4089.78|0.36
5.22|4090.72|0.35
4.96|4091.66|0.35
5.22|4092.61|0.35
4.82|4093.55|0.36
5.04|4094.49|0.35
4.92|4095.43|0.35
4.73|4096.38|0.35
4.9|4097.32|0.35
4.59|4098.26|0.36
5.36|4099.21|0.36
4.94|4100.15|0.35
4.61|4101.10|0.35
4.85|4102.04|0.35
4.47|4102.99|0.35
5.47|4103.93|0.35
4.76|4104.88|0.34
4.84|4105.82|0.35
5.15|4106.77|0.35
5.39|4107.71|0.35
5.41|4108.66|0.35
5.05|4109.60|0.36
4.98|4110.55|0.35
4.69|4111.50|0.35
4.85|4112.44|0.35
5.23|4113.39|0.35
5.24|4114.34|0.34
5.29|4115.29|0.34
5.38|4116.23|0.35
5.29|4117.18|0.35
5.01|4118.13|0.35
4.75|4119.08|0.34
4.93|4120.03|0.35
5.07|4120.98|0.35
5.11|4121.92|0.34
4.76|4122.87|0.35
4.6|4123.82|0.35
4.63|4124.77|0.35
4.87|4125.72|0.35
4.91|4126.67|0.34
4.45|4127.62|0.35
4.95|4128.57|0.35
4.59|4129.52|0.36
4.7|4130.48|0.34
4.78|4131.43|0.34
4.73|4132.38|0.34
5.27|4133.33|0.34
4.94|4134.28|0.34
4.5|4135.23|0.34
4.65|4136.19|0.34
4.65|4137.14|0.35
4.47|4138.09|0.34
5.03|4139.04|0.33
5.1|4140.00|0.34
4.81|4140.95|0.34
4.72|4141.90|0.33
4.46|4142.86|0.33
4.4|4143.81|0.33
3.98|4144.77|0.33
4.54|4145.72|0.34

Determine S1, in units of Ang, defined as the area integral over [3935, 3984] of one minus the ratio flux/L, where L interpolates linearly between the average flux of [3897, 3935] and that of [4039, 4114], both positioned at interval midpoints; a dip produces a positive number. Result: 8.4 Ang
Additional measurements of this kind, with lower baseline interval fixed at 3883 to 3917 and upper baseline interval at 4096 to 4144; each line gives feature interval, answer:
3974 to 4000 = 3.8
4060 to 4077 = 1.8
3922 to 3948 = 1.6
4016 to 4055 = 6.7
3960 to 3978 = 2.2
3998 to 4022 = 4.0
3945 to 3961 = 1.3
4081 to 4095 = 0.8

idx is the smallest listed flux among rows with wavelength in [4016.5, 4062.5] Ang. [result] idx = 3.25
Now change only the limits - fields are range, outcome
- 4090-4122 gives 4.47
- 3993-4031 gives 3.93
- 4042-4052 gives 3.35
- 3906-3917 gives 7.2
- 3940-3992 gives 4.66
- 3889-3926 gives 1.02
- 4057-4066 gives 4.33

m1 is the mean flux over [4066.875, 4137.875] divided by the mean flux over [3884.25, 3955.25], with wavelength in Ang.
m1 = 0.8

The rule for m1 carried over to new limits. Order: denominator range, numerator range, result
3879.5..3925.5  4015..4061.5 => 0.67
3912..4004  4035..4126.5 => 0.84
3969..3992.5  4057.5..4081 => 0.91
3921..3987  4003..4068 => 0.82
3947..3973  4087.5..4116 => 0.90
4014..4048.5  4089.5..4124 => 1.09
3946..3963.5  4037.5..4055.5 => 0.81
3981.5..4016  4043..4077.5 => 0.96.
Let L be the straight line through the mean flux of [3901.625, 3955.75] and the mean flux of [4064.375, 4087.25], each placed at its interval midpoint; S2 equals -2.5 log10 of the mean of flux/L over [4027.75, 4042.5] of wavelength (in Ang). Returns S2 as 0.21 mag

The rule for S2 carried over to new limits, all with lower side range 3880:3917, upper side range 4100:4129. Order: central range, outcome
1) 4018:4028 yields 0.239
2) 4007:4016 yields 0.213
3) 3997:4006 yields 0.232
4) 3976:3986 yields 0.190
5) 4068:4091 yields 0.102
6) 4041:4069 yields 0.176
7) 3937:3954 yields 0.111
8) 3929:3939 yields 0.078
